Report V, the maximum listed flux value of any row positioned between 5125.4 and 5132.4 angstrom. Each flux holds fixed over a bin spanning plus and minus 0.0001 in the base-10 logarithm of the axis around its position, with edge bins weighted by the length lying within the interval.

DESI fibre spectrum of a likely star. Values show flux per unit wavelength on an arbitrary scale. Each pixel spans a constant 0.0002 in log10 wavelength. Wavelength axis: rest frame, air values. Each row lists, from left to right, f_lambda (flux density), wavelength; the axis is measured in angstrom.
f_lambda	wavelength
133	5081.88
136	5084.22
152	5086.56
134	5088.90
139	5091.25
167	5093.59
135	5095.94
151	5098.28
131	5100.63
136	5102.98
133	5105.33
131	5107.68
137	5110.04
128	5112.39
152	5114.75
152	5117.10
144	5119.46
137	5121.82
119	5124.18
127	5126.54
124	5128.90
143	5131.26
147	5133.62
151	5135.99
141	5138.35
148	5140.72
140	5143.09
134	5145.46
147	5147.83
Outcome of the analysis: 143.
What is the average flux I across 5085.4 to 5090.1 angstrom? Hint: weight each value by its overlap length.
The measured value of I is 143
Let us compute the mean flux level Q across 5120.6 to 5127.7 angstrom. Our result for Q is 128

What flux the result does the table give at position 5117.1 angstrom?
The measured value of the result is 152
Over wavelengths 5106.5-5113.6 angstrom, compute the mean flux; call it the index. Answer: 132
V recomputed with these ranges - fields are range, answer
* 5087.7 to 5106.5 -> 167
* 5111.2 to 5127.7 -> 152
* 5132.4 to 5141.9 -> 151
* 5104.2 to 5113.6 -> 137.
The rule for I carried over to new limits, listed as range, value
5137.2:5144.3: 143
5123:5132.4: 128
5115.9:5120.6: 148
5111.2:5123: 143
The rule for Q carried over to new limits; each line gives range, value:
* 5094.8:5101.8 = 139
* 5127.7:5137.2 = 141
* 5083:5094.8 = 146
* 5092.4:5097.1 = 151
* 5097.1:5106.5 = 138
